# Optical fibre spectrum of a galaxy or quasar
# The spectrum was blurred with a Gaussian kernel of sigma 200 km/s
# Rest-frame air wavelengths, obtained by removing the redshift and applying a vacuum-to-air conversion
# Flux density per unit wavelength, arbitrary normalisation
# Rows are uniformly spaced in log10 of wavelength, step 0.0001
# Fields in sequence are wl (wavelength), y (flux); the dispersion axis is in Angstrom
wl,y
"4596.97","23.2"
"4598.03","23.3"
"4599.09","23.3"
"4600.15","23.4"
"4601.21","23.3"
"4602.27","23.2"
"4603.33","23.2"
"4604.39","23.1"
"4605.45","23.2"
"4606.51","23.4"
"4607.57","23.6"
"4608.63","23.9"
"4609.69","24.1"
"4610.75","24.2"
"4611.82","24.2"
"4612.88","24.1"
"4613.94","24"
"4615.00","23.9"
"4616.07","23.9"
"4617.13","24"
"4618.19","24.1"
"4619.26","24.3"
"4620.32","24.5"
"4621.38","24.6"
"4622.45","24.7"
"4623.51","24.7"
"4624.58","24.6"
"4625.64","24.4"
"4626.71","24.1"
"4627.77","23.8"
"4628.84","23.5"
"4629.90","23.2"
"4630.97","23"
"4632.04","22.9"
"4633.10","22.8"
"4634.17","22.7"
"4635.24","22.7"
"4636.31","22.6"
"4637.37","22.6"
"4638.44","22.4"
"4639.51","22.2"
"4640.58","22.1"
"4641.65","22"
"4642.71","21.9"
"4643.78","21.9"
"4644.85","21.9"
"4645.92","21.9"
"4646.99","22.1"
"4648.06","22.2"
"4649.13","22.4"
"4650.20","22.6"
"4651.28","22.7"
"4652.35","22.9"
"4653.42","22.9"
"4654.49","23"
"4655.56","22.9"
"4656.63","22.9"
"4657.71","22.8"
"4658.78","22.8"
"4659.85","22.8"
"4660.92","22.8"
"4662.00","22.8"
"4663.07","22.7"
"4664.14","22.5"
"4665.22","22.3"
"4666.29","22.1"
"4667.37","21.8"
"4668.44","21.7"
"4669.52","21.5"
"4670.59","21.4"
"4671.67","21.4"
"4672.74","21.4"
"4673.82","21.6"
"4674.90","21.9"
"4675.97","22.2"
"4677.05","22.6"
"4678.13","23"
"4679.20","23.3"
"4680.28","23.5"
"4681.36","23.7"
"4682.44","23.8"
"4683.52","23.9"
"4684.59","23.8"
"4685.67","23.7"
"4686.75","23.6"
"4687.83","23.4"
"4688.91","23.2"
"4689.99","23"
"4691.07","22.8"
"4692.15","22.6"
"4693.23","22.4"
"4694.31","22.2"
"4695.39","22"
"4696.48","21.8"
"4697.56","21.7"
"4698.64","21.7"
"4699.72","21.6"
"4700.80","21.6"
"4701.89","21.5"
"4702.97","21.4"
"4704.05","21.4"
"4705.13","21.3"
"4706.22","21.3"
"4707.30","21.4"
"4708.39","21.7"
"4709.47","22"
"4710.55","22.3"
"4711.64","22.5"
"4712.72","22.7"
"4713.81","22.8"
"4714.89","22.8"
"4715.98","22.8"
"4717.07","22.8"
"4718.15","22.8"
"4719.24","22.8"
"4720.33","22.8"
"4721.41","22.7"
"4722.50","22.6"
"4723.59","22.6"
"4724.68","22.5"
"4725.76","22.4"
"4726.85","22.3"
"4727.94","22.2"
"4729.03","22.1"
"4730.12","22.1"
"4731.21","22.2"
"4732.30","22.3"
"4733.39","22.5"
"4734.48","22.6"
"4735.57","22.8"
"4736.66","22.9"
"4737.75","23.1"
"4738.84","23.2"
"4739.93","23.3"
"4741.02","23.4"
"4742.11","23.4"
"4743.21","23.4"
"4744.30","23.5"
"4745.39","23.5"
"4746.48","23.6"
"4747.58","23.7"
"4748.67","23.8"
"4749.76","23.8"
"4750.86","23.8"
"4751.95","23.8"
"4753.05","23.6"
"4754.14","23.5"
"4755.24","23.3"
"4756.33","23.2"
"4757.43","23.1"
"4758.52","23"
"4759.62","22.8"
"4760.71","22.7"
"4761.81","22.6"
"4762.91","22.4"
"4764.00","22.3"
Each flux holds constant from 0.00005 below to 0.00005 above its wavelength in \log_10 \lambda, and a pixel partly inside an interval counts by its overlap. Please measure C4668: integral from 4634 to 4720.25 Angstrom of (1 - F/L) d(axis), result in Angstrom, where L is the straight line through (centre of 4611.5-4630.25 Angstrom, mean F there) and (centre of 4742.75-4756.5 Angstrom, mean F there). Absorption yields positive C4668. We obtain 5.41 Angstrom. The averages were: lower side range 24.2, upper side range 23.6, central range 22.4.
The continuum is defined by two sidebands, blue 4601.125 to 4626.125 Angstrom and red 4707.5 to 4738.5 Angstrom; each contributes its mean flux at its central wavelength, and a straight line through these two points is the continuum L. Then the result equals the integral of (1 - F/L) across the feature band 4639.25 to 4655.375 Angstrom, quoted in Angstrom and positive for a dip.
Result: 0.8 Angstrom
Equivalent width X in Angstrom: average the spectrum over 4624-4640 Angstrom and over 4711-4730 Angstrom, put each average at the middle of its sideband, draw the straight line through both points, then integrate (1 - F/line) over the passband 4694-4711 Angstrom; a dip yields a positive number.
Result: 0.8 Angstrom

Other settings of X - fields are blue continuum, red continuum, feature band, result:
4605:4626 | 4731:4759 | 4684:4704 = 1.0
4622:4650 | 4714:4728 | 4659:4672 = 0.4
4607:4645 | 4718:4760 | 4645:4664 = 0.6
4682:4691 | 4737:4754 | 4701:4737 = 1.9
